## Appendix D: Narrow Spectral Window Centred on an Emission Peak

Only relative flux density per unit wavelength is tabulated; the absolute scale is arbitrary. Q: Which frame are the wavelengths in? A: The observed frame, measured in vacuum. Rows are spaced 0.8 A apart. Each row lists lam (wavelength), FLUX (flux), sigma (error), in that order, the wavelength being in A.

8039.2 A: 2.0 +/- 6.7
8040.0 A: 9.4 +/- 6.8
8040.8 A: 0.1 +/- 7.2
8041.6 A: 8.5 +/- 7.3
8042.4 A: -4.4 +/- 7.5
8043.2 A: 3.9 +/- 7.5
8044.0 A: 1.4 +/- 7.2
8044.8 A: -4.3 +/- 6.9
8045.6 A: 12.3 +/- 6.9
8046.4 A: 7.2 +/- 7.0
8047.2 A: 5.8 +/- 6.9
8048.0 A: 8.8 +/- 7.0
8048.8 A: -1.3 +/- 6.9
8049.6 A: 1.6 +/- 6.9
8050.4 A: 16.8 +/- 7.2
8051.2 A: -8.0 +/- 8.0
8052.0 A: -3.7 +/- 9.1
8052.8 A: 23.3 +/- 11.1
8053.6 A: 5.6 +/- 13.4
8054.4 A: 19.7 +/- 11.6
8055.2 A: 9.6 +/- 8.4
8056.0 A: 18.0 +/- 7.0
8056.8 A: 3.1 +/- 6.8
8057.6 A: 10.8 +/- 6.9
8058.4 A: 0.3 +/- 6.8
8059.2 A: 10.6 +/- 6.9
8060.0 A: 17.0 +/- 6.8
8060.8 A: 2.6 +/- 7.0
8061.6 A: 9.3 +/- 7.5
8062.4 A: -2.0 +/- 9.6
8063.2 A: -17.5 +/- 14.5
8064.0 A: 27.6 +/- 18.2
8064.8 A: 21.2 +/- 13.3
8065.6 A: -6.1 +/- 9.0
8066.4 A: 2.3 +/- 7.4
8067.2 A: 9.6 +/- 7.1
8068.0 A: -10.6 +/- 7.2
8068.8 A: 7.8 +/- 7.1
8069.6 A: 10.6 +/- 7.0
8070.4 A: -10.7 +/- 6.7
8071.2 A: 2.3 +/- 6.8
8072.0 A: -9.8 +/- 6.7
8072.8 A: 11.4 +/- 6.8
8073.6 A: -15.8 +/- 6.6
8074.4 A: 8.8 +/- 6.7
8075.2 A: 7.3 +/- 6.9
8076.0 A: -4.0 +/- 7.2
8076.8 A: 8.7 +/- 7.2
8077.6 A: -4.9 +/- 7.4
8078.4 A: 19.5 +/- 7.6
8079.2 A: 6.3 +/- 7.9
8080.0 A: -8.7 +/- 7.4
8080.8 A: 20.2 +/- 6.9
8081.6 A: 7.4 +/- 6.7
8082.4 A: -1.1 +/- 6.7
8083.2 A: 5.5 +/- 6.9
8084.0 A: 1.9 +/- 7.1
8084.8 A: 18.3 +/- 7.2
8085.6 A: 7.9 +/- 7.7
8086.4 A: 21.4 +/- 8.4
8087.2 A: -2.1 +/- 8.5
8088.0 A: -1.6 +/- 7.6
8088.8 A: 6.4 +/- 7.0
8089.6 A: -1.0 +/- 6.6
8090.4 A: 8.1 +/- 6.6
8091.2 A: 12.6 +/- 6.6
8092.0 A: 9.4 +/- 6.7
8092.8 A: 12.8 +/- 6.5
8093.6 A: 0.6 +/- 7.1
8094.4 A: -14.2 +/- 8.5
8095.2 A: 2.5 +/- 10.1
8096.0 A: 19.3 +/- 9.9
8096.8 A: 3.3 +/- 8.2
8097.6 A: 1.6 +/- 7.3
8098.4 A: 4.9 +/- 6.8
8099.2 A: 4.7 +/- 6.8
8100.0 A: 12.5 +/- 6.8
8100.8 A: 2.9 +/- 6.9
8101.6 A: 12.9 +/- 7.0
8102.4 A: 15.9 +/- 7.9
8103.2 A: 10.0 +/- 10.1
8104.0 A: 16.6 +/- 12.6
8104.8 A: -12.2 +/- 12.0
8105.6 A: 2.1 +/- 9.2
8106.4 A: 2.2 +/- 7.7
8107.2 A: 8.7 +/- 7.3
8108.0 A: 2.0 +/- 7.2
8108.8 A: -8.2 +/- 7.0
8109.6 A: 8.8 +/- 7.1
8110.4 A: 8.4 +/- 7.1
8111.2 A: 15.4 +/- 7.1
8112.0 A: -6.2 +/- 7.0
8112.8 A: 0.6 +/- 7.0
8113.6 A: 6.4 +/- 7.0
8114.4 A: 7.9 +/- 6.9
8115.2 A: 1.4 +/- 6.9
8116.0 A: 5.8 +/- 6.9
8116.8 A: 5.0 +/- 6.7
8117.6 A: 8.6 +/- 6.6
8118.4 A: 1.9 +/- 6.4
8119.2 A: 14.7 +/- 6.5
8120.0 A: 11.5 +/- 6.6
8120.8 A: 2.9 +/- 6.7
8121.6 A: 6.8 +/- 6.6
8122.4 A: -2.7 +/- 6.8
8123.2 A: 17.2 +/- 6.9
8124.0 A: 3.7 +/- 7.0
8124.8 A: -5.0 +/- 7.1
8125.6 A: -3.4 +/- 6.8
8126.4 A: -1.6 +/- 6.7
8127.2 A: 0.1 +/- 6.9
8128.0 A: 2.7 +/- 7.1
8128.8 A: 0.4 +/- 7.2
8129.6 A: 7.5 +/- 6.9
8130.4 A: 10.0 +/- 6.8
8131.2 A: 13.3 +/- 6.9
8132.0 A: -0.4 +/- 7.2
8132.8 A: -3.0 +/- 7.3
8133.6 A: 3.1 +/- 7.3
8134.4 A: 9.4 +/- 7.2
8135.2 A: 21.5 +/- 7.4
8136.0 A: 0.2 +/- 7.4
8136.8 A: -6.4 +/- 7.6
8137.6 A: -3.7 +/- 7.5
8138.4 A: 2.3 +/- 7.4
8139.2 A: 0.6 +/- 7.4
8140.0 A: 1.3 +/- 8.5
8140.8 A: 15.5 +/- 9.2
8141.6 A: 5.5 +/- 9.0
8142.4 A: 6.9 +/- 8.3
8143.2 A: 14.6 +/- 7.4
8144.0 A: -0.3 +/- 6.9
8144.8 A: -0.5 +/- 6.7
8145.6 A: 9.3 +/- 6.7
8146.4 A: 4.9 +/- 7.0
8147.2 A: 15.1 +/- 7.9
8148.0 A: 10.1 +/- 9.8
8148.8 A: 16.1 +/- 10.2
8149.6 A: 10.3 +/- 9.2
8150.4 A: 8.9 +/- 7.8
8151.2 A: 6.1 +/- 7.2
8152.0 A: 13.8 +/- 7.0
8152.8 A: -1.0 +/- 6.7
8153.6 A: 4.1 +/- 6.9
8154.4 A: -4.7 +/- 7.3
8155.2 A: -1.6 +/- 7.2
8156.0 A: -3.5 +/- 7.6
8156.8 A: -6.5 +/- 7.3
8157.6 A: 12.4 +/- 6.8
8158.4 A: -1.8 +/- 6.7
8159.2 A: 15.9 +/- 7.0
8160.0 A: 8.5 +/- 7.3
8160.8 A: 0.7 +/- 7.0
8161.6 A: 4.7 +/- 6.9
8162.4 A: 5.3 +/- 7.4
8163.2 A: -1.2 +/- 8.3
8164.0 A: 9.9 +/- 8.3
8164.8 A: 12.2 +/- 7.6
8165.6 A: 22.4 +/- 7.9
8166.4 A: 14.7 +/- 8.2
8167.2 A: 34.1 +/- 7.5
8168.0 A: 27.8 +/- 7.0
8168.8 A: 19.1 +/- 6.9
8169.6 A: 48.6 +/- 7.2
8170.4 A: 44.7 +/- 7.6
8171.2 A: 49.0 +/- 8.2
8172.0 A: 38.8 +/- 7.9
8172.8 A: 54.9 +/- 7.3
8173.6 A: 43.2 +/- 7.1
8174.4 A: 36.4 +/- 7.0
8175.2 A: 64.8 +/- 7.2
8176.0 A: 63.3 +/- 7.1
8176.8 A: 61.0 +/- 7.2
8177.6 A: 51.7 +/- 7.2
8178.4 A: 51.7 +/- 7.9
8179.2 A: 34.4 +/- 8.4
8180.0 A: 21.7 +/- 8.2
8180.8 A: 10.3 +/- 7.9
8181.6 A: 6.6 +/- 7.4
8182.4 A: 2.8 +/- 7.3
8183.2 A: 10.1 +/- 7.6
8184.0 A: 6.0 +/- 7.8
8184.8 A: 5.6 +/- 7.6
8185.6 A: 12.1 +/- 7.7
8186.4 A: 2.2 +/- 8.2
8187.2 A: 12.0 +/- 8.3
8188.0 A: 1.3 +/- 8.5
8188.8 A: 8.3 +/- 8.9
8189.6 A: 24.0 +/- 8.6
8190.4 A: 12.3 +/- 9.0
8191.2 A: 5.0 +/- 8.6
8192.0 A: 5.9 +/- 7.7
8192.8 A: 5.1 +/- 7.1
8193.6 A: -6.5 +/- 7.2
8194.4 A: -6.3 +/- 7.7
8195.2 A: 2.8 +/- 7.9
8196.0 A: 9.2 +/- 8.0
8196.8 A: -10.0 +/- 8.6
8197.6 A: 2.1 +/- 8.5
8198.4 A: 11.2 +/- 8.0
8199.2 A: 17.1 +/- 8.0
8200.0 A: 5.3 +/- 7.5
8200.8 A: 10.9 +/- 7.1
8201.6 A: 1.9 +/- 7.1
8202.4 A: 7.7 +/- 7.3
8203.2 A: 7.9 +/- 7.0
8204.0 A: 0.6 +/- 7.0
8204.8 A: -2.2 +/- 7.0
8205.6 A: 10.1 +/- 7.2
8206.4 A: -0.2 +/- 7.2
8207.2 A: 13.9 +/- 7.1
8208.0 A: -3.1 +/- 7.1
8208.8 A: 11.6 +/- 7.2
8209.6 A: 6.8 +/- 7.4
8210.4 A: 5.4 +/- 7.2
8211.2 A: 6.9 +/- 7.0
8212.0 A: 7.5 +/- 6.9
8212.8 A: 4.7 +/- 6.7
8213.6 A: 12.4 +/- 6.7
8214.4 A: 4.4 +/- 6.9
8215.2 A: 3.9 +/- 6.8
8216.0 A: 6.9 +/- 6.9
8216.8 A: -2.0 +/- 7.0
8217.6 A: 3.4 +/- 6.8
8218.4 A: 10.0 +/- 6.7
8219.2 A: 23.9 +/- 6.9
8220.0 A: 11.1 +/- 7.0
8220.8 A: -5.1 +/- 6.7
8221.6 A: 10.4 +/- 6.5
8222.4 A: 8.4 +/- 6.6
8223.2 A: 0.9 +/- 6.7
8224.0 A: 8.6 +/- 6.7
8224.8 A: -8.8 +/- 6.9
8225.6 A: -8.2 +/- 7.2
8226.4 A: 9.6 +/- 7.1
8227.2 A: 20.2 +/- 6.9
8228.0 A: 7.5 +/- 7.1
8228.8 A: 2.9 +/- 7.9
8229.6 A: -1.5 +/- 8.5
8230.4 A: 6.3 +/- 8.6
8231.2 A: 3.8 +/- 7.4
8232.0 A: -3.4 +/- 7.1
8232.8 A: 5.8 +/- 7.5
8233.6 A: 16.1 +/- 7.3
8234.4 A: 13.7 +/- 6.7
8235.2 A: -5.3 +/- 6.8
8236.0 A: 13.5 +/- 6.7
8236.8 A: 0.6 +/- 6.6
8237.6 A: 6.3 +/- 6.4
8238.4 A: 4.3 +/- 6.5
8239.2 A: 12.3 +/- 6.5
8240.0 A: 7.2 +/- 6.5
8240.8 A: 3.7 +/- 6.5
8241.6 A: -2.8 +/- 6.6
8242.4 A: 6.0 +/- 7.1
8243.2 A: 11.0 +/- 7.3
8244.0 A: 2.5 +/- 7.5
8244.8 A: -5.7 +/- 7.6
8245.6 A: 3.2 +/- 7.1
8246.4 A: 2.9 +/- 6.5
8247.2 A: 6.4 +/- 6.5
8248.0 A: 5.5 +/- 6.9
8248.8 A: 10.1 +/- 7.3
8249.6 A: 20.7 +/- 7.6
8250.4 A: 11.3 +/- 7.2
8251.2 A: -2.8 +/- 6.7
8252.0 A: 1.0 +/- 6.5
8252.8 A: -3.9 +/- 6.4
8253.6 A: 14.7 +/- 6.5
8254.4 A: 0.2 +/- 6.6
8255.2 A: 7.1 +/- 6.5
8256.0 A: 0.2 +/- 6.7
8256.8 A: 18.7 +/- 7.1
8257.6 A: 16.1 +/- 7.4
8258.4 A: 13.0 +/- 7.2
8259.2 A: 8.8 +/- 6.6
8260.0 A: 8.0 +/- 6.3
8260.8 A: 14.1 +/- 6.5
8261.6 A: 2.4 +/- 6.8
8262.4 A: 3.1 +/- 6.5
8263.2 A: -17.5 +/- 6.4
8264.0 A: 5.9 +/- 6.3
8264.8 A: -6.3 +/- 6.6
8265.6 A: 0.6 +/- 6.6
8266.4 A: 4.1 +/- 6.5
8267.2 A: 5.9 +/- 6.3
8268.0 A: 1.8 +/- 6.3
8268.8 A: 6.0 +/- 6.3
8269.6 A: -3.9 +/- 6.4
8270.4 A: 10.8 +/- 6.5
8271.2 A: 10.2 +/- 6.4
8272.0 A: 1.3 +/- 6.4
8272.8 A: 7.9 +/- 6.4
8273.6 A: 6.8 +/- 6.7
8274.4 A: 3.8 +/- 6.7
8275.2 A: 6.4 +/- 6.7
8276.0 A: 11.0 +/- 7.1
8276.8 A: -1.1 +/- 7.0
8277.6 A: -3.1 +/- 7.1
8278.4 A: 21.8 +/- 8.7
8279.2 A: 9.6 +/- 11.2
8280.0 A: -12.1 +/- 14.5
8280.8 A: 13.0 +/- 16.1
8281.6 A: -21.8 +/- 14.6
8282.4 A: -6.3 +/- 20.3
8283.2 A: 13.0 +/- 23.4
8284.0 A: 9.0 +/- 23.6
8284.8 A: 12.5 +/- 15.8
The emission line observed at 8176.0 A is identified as [O II]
